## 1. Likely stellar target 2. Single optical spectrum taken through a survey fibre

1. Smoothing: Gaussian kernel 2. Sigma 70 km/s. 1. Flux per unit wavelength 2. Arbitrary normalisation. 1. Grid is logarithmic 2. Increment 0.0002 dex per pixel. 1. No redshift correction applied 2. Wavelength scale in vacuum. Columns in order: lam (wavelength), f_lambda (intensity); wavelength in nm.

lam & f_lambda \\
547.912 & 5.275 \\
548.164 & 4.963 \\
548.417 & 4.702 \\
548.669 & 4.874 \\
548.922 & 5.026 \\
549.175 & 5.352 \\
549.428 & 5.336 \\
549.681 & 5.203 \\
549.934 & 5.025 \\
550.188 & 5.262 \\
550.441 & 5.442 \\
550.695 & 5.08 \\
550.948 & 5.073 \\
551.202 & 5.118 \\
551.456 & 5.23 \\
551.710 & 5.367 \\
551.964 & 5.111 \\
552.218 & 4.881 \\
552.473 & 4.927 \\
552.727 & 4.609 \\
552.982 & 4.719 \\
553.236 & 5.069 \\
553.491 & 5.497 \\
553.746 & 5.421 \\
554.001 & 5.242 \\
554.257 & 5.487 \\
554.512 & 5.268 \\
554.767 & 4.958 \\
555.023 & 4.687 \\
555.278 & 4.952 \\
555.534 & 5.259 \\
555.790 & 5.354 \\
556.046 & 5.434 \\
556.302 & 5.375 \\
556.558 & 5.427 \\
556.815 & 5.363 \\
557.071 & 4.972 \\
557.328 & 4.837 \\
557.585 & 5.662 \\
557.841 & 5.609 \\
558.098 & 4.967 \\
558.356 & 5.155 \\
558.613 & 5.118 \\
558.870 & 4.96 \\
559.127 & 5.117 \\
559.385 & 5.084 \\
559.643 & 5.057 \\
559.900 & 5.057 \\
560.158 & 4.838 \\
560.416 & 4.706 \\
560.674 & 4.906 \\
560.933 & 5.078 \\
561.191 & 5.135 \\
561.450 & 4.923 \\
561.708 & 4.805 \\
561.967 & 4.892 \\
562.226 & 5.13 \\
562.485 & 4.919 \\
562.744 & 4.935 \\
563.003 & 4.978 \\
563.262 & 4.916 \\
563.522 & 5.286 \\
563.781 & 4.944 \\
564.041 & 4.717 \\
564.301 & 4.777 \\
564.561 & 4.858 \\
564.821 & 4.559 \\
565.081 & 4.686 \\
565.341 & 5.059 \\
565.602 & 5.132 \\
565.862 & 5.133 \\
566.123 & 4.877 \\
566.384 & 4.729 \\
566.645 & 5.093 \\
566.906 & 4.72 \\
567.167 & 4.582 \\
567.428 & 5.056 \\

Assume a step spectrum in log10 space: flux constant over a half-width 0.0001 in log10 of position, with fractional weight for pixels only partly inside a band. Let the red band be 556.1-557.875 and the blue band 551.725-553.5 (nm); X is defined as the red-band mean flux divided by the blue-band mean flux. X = 1.07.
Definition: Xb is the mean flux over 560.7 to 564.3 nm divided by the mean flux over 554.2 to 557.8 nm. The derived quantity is 0.95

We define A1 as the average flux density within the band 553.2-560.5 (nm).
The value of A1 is 5.17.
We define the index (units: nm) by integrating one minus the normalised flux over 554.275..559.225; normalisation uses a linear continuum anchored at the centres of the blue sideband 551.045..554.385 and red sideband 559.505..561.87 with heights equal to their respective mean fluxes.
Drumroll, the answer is -0.15 nm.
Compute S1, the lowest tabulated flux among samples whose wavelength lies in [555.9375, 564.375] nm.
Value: 4.706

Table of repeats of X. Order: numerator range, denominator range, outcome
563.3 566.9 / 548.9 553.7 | 0.96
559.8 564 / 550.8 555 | 0.97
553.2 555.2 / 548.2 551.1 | 1.02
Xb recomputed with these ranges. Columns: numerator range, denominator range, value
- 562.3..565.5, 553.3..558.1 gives 0.93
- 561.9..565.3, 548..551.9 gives 0.95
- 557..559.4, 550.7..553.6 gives 1.02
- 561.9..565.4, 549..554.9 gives 0.95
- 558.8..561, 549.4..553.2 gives 0.98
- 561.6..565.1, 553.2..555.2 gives 0.94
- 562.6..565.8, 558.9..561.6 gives 0.98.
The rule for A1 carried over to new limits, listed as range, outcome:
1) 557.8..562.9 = 5.01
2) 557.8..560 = 5.11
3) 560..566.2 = 4.93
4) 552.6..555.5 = 5.09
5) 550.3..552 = 5.21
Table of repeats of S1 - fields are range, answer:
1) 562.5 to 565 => 4.559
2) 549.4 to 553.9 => 4.609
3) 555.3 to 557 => 5.259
